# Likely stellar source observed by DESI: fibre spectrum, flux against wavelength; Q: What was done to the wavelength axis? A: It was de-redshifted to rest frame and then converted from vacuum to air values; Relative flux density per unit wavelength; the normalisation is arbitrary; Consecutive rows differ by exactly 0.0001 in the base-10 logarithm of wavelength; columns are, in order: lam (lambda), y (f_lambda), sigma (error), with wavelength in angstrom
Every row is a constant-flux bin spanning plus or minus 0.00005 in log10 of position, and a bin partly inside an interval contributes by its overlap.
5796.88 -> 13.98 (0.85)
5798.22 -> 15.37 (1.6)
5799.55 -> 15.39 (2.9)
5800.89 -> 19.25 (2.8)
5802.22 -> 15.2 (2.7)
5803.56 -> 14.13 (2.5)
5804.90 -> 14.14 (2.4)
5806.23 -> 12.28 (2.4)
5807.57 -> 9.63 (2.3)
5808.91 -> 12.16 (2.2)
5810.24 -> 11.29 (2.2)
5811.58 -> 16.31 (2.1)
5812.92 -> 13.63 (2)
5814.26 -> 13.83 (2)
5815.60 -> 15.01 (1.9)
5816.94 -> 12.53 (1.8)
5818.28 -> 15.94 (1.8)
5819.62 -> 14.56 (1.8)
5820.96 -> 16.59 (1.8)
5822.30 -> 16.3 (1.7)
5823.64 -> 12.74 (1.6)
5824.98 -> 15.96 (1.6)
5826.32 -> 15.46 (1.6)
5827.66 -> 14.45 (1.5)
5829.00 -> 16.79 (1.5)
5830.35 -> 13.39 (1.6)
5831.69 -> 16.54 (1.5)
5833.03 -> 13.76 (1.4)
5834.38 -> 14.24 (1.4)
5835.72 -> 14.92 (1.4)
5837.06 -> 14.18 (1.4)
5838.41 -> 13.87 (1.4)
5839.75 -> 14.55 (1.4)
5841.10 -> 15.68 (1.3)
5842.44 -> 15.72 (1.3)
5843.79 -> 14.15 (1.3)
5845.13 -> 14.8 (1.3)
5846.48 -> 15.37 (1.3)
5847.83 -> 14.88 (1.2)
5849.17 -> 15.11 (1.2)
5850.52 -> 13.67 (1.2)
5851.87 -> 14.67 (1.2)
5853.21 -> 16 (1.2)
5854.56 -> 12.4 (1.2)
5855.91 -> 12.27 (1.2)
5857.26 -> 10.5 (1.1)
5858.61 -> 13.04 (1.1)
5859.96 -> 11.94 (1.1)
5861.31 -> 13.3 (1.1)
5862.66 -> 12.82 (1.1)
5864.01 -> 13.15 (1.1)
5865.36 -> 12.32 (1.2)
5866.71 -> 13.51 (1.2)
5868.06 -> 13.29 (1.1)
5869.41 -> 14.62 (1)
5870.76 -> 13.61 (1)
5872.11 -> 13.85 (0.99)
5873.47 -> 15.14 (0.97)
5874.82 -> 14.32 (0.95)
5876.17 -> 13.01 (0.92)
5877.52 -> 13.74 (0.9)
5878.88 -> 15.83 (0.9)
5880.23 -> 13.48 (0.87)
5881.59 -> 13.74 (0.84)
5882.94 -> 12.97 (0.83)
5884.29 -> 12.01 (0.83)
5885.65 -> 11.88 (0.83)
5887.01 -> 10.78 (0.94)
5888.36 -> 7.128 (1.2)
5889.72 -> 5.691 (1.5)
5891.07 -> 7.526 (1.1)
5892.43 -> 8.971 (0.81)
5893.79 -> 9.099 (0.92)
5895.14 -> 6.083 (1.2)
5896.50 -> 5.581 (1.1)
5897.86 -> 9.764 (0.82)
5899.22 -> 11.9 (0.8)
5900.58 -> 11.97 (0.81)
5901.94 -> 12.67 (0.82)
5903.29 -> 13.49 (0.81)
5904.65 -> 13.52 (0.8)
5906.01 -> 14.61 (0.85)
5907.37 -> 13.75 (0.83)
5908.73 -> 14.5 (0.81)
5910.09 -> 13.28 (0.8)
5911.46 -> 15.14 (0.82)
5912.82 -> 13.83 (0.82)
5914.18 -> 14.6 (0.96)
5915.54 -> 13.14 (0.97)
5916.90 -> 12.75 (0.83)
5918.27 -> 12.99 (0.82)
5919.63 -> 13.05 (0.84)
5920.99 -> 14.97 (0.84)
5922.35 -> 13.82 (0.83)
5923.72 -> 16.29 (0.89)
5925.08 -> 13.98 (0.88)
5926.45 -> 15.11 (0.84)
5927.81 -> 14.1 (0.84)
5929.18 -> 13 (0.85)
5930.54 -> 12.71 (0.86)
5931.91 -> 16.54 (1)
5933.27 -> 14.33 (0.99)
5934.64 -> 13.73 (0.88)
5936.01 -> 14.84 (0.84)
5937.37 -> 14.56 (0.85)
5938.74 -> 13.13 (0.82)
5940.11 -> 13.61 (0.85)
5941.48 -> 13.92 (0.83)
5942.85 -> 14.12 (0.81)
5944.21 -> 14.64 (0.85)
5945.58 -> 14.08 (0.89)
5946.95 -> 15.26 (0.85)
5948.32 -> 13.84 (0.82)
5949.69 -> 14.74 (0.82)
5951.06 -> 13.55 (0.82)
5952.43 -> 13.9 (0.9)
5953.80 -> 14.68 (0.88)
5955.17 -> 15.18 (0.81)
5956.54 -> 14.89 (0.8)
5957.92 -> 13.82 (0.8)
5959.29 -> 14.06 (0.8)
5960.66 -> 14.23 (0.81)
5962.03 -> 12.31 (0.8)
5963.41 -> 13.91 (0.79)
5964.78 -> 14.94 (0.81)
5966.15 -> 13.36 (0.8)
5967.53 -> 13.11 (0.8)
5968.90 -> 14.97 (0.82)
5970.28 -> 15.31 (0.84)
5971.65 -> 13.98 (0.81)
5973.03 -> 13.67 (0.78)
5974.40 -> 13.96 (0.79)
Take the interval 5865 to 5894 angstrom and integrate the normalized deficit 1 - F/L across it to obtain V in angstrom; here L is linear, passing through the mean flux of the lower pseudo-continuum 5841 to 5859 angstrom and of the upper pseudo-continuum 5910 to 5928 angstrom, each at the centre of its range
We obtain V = 4.0 angstrom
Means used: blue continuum 14.1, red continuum 14.1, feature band 12.2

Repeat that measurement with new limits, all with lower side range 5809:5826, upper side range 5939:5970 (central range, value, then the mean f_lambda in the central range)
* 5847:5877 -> 1.8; 13.5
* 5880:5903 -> 6.8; 10.1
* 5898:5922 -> 1.3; 13.5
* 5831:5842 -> -0.2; 14.7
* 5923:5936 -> -0.2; 14.4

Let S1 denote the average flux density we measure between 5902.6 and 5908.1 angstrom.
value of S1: 13.9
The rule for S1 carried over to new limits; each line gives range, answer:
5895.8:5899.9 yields 9.05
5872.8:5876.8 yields 14.2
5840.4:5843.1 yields 15.7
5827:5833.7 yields 15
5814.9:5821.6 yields 14.9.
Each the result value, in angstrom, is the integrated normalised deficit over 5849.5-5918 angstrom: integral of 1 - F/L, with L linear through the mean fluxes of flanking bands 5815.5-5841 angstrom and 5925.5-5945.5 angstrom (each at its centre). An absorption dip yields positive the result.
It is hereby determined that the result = 9.74 angstrom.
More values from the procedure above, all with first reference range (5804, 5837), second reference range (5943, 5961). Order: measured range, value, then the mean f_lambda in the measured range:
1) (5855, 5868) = 1.6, 12.6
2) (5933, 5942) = 0.2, 14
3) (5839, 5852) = -0.5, 14.9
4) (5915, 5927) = 0.3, 14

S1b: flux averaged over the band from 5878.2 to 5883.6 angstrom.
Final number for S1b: 14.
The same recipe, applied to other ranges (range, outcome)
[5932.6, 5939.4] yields 14.1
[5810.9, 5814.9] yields 14.6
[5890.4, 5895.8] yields 7.93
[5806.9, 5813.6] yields 12.6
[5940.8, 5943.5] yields 14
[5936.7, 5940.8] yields 13.7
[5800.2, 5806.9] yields 15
